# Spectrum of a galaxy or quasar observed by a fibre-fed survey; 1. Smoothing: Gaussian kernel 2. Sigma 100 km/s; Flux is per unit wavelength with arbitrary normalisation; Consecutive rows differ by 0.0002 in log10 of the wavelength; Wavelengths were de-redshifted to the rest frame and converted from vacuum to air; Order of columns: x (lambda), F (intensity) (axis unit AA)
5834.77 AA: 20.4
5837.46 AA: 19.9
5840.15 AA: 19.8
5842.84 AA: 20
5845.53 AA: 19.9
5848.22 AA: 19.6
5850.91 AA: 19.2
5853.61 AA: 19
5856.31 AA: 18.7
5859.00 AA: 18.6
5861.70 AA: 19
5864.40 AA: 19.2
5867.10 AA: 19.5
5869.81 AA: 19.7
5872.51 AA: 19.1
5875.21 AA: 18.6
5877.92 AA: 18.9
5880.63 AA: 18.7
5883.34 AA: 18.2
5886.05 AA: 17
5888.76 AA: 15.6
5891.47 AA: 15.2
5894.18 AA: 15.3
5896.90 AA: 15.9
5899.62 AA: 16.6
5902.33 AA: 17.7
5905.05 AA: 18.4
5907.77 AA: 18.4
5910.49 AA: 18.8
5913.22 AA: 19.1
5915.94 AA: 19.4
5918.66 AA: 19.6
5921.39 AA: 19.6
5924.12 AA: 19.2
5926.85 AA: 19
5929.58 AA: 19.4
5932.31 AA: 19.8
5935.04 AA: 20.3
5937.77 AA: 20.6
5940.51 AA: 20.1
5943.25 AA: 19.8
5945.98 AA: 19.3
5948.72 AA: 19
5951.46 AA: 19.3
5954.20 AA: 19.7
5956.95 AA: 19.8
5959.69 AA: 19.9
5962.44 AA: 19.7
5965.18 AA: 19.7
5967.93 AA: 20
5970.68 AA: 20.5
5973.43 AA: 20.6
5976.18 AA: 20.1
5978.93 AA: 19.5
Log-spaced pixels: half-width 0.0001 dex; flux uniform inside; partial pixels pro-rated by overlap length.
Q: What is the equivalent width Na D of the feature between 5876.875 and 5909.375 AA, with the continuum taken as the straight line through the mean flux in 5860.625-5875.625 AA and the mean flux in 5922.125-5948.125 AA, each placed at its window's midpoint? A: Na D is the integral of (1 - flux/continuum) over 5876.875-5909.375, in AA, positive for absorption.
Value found 3.8 AA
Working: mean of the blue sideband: 19.2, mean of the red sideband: 19.7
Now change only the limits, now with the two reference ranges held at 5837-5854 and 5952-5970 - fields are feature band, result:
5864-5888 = 1.2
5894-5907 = 1.8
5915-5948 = 0.2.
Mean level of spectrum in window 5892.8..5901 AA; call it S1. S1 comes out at 15.9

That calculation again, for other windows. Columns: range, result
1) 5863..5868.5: 19.3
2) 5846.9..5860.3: 19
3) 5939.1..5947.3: 19.7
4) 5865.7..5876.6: 19.2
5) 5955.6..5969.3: 19.8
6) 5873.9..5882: 18.7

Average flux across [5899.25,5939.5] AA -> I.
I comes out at 19.1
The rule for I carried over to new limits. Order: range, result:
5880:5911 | 17.1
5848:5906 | 18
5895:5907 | 17.1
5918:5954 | 19.6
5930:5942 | 20.1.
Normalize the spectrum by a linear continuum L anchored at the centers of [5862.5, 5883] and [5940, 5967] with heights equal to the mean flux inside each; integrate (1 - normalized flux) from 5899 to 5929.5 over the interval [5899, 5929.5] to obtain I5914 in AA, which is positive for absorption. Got 0.9 AA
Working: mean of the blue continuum 19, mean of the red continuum 19.6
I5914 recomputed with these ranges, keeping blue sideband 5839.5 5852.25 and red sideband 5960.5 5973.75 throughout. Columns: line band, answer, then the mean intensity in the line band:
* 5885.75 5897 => 2.4 AA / 15.7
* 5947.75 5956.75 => 0.3 AA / 19.4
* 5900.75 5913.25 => 0.9 AA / 18.4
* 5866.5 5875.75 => 0.2 AA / 19.3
